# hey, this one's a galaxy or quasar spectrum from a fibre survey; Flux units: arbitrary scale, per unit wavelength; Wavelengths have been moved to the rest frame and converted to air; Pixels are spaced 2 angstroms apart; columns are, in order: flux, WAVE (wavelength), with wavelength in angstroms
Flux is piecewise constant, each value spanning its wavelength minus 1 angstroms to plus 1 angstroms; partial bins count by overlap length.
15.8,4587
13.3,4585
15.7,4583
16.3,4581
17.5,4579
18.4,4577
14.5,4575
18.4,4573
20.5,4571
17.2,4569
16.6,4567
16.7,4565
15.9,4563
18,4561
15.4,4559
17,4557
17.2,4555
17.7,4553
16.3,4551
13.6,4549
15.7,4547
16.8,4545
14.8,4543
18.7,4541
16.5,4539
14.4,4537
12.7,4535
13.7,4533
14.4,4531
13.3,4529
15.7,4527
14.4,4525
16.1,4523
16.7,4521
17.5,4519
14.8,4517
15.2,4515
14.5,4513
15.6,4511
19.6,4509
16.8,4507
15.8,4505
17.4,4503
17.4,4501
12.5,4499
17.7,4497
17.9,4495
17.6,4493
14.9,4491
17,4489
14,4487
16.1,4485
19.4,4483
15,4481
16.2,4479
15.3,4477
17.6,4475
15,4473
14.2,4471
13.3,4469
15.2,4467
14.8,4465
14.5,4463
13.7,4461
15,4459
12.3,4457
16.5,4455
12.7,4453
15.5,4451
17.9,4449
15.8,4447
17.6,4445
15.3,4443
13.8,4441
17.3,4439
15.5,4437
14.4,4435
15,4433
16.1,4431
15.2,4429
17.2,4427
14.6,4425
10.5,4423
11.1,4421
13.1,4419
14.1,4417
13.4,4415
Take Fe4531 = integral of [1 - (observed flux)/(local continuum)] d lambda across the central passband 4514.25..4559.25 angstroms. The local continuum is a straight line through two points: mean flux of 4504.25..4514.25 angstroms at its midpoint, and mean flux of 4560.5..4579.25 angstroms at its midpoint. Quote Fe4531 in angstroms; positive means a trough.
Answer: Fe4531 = 3.4 angstroms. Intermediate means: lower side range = 16.4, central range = 15.6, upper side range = 17.3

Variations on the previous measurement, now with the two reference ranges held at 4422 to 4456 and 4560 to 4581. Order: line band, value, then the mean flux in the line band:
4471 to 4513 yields -0.51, 16.3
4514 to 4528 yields 0.68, 15.8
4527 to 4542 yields 1.71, 14.9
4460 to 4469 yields 0.75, 14.4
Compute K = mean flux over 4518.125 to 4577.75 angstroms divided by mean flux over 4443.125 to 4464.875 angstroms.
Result 1.1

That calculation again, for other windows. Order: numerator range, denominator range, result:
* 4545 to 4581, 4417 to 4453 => 1.13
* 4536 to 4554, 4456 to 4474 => 1.13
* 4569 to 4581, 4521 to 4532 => 1.18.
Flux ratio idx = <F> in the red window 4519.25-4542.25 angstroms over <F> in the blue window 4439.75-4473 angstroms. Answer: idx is 1.0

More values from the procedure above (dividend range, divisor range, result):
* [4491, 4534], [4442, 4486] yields 1.03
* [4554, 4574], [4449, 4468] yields 1.18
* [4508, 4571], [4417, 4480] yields 1.07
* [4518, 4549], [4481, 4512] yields 0.93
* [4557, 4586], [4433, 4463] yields 1.10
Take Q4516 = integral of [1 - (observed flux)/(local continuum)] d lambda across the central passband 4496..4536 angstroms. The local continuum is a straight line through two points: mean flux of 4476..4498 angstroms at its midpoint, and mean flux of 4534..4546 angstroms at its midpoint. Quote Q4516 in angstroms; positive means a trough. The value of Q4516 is 1.1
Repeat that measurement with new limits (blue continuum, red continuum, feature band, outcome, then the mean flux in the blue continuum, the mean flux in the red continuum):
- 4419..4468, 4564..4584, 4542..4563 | 0.7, 14.9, 17.2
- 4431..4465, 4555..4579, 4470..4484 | -0.4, 15.2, 17.2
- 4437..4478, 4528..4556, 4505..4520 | -0.9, 15.2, 15.4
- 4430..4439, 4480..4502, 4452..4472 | 2.1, 15.5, 16.3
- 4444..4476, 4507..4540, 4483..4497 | -1.2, 15.1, 15.4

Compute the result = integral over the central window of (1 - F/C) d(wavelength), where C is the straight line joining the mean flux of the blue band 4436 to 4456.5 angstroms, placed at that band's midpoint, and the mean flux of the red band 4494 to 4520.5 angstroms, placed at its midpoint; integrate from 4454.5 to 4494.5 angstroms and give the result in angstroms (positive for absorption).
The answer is 1.5 angstroms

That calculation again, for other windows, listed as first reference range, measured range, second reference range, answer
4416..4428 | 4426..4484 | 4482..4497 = -1.6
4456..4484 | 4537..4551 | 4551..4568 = 0.5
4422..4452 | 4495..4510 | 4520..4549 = -1.5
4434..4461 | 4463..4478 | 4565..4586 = 0.5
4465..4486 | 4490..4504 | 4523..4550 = -0.9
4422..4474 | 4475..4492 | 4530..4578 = -0.7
